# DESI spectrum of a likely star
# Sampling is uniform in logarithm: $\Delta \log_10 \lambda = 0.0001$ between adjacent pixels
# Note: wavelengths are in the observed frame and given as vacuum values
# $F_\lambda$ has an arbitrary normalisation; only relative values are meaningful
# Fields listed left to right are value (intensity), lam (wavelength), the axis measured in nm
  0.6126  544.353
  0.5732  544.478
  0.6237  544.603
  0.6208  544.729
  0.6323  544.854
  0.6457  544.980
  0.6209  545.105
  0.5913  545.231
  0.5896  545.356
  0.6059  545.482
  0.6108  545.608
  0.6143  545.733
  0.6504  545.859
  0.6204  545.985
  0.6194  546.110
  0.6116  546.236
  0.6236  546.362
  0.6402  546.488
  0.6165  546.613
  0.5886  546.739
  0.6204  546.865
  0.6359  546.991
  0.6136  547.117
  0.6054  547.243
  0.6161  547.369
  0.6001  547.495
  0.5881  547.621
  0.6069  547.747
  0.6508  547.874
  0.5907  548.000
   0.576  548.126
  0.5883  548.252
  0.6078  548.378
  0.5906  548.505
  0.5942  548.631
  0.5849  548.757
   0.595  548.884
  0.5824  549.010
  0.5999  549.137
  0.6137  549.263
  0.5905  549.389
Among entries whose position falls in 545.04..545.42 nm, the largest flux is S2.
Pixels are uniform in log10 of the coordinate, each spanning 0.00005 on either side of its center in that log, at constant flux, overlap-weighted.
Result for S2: 0.6209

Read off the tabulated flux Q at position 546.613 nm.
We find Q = 0.6165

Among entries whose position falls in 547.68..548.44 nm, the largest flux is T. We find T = 0.6508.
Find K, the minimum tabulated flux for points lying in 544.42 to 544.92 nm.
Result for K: 0.5732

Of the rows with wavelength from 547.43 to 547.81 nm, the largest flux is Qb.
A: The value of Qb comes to 0.6069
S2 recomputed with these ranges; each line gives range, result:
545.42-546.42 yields 0.6504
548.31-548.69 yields 0.6078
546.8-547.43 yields 0.6359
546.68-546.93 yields 0.6204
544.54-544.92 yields 0.6323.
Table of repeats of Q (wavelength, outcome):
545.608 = 0.6108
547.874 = 0.6508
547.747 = 0.6069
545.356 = 0.5896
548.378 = 0.6078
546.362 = 0.6236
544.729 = 0.6208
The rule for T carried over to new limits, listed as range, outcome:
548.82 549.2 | 0.5999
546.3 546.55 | 0.6402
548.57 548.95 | 0.595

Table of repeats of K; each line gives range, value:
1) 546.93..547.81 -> 0.5881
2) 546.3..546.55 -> 0.6236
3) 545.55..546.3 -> 0.6108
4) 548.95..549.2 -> 0.5824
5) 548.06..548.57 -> 0.576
